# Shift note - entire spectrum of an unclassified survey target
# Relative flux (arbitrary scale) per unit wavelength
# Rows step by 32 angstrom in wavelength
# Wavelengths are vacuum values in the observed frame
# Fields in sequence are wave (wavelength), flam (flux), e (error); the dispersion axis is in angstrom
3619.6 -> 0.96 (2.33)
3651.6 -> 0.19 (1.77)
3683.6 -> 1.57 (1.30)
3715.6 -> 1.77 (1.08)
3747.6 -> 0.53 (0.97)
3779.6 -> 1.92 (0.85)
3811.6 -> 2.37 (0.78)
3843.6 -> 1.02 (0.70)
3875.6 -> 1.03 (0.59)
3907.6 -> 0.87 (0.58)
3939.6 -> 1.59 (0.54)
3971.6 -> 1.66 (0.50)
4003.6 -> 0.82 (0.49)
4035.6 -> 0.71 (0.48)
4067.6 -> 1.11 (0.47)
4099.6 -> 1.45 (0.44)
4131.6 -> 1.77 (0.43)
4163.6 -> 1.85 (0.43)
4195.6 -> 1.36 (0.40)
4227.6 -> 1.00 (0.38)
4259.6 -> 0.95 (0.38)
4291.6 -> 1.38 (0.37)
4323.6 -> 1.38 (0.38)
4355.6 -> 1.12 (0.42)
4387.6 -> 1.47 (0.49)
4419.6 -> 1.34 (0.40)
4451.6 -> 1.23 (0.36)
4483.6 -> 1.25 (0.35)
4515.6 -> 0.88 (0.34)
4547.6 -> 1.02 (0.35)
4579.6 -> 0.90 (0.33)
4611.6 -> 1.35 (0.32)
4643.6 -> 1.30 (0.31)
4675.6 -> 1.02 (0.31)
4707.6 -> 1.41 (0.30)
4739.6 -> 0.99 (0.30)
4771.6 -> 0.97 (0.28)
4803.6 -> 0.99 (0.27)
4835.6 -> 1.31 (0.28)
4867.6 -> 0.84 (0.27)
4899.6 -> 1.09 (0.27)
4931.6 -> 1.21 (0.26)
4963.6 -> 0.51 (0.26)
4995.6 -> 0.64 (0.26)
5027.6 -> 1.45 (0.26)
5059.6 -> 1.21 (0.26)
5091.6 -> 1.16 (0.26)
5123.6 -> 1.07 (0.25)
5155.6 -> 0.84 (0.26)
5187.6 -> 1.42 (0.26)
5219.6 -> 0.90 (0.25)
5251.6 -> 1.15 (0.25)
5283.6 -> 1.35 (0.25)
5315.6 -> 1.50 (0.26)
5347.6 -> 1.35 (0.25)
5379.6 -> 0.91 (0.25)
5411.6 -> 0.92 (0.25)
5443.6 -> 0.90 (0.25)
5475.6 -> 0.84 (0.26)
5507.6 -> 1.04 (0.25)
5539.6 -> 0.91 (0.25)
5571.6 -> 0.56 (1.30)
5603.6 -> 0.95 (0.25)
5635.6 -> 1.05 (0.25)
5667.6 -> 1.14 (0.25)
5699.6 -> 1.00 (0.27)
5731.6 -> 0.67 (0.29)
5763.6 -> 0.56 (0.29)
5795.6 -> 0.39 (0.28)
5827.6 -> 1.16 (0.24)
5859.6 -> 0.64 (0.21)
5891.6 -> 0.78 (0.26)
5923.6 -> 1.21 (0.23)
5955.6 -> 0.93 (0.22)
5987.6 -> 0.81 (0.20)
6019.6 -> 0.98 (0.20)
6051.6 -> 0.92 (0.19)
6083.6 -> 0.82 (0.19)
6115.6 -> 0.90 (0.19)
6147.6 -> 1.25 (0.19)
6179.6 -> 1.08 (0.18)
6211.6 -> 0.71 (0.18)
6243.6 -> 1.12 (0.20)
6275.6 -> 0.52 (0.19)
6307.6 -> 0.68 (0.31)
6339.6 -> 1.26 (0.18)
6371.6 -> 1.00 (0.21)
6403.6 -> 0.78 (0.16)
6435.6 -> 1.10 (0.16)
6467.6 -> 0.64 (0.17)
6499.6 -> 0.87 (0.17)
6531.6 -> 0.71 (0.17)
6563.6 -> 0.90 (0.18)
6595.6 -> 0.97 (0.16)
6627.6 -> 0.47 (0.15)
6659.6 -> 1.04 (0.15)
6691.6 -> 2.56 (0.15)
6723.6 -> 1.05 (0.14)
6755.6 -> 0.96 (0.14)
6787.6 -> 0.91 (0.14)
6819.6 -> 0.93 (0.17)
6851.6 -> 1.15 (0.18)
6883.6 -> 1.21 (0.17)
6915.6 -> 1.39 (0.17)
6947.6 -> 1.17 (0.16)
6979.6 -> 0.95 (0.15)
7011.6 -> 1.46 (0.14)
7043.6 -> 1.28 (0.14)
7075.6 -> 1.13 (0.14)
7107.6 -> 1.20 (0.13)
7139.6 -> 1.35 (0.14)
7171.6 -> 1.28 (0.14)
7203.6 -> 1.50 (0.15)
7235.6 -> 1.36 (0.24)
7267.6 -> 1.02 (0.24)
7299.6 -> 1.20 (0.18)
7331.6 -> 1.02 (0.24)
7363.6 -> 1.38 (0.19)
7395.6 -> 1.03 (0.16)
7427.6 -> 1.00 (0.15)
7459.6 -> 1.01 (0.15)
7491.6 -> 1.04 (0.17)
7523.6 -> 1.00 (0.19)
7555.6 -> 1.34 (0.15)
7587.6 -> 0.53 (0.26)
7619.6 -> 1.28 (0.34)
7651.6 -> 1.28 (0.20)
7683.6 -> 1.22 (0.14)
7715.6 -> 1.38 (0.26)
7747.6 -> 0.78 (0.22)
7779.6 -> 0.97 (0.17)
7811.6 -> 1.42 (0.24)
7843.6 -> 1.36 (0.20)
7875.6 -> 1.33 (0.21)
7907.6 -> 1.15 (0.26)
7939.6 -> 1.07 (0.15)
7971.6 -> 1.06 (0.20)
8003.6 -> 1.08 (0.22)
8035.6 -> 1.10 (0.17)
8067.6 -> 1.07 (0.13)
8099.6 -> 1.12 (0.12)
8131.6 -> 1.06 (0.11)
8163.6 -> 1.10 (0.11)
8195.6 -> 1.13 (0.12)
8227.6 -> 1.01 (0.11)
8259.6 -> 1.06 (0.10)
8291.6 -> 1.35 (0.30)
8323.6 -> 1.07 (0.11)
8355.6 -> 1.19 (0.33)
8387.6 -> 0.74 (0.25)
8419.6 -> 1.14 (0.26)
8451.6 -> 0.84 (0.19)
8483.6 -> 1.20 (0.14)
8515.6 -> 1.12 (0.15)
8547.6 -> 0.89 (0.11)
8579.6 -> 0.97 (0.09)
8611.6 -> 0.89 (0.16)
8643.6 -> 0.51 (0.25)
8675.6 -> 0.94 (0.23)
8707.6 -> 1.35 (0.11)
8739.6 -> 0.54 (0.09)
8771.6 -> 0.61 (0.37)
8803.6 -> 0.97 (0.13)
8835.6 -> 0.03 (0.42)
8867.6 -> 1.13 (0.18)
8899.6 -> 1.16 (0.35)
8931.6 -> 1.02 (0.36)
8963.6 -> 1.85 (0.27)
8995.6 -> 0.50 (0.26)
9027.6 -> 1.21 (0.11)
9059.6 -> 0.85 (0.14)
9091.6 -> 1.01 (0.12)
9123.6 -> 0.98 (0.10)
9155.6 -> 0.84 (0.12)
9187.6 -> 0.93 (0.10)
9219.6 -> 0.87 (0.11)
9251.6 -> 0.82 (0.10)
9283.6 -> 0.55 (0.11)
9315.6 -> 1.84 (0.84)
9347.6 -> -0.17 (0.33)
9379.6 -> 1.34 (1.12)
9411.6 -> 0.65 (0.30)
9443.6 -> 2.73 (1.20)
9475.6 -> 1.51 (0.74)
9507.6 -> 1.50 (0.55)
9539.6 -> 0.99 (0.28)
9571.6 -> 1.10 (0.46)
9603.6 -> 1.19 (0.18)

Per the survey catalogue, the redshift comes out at 0.79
